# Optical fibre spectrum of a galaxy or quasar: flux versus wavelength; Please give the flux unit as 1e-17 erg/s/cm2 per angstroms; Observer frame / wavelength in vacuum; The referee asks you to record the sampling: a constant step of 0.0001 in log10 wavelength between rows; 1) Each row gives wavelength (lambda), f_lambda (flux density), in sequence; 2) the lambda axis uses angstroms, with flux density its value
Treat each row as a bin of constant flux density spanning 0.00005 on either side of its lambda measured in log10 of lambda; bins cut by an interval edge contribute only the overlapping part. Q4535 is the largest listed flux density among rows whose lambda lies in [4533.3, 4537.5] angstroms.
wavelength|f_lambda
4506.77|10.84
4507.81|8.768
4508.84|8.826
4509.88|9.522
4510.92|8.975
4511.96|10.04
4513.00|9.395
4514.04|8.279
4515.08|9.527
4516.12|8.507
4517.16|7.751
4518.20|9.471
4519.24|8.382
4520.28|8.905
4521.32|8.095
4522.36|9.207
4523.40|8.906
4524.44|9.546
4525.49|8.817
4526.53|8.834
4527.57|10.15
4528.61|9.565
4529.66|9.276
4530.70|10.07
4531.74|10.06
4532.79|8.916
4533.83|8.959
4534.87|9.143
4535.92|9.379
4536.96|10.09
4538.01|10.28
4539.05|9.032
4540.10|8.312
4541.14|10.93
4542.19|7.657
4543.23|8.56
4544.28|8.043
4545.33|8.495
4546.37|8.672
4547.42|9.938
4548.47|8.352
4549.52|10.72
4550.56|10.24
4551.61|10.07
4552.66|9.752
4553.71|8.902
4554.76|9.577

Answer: 10.09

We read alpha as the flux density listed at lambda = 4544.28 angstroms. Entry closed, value 8.043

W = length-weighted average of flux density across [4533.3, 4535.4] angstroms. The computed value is 9.06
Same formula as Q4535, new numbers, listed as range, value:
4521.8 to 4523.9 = 9.207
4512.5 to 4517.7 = 9.527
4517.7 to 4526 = 9.546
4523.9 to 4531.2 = 10.15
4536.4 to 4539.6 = 10.28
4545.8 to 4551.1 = 10.72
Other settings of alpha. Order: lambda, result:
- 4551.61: 10.07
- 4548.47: 8.352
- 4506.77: 10.84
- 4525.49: 8.817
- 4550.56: 10.24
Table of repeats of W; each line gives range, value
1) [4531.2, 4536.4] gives 9.29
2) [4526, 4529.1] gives 9.54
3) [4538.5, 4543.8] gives 8.91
